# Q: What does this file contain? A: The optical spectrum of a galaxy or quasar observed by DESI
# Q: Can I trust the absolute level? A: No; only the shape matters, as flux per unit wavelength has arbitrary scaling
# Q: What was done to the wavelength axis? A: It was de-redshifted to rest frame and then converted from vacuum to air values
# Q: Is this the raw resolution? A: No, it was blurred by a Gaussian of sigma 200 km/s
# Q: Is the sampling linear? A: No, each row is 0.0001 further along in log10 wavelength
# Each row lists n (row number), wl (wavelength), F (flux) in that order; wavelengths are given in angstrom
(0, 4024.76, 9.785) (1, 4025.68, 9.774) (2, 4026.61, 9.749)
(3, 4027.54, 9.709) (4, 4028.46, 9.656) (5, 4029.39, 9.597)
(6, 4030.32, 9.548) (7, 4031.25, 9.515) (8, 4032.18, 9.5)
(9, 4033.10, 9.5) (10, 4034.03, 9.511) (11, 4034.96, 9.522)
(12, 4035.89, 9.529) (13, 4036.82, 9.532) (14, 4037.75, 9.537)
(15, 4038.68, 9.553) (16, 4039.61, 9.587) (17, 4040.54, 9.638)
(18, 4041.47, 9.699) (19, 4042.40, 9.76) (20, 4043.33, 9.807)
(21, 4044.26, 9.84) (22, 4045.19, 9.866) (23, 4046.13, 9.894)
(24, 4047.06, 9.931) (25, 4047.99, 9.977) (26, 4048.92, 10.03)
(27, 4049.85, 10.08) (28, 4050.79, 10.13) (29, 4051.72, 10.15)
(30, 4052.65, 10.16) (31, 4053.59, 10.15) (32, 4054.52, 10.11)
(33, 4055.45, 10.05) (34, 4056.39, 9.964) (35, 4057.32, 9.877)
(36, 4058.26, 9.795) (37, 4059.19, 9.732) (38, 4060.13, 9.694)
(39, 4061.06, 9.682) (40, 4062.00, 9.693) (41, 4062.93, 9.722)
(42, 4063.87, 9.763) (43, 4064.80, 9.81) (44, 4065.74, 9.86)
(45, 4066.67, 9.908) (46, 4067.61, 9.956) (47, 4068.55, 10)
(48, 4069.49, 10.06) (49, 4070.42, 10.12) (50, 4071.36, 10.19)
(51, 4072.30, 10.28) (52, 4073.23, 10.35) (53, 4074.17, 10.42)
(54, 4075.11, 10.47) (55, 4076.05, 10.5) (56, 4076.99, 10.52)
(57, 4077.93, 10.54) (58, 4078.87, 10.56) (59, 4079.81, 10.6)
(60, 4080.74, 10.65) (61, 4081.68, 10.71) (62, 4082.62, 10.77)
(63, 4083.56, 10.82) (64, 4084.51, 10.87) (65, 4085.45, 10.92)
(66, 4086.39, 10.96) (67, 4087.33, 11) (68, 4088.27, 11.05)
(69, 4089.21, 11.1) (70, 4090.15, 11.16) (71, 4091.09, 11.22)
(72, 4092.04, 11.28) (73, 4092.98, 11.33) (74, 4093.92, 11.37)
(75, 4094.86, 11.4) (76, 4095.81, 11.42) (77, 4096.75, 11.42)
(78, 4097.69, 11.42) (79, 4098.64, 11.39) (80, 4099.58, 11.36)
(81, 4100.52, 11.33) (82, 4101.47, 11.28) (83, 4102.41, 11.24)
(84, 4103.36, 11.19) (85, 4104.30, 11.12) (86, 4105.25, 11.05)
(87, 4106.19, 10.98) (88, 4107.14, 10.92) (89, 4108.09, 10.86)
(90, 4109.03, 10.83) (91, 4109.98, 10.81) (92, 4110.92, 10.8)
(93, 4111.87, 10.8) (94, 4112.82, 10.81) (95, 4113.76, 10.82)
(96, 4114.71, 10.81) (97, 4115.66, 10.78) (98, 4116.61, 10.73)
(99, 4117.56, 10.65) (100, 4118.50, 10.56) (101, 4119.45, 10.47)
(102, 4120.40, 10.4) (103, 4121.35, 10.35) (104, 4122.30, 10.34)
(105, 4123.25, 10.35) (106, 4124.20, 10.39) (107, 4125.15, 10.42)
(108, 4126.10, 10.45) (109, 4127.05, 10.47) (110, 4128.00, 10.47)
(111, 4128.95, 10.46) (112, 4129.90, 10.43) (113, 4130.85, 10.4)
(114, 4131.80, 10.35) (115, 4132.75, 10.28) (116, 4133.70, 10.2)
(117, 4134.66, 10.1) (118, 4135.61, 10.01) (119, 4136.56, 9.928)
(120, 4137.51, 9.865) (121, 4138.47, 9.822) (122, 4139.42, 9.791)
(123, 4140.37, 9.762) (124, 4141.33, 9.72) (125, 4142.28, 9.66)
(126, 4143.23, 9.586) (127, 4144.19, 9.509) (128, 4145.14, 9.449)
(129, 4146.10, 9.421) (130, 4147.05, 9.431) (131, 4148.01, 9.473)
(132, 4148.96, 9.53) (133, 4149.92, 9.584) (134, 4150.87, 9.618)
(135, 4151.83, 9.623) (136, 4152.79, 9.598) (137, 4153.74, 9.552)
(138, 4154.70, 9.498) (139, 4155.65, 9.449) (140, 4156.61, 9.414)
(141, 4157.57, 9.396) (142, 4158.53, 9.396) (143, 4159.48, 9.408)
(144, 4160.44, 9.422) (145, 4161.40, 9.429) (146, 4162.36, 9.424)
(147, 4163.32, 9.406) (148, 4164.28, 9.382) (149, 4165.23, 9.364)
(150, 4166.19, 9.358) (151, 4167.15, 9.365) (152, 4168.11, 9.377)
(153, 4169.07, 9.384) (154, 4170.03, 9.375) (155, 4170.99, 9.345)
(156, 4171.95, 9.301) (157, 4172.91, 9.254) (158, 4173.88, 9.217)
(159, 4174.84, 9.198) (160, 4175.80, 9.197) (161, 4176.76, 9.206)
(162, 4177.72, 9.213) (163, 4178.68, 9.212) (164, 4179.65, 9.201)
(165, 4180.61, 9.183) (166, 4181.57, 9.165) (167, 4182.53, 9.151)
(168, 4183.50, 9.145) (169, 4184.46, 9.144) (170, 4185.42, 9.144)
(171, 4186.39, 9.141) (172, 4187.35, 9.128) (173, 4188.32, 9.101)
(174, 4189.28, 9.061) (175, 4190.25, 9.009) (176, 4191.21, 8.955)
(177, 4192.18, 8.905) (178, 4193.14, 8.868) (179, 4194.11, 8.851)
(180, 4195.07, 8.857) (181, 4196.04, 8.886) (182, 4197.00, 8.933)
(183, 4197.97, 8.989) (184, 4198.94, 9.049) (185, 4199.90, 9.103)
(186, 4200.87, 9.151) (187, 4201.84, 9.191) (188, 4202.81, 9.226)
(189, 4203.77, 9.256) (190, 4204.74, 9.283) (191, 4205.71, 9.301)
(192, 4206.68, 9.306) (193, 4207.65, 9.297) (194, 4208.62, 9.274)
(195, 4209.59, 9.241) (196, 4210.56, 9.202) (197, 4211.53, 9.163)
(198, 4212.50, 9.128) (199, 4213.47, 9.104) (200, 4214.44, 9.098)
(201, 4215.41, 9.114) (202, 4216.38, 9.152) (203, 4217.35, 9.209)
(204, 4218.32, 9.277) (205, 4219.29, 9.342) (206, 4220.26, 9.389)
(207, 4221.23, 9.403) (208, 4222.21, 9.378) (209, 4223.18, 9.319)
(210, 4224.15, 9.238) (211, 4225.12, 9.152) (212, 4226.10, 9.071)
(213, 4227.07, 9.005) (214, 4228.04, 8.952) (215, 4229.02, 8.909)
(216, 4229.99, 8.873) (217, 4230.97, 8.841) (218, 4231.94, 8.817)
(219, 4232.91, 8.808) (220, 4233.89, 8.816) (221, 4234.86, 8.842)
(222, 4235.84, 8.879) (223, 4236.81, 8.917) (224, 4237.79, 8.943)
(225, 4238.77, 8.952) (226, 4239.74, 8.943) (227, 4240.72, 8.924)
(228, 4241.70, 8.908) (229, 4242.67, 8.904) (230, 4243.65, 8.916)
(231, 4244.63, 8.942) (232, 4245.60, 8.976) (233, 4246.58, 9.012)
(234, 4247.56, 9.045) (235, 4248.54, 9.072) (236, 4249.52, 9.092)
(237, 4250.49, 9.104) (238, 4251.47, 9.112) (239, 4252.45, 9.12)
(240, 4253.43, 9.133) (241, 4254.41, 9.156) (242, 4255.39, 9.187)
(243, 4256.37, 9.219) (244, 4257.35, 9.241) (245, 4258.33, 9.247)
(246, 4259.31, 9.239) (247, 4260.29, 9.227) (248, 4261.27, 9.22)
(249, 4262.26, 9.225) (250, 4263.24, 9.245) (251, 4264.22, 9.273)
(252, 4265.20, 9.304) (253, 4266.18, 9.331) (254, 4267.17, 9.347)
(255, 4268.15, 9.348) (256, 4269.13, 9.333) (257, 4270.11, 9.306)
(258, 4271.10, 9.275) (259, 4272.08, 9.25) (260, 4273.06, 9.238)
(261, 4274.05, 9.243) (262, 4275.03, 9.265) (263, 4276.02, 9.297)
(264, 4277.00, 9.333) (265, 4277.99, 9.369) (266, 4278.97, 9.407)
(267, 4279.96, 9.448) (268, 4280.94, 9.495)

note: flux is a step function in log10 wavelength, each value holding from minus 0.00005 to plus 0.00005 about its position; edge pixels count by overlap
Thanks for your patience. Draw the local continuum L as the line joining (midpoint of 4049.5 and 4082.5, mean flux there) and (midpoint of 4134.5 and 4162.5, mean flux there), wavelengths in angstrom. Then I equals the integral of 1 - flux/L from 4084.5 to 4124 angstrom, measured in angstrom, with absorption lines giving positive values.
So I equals -4.36 angstrom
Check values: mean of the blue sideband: 10.1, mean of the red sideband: 9.59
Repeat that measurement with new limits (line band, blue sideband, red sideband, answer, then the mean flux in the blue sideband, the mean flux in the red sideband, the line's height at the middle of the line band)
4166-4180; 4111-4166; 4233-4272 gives 0.6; 9.97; 9.11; 9.71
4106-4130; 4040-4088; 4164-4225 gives -2.1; 10.2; 9.19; 9.76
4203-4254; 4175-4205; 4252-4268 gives 0.5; 9.1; 9.23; 9.17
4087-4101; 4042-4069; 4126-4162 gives -2.0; 9.91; 9.78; 9.85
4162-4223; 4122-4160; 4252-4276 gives 2.6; 9.86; 9.25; 9.61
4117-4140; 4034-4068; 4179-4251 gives -2.0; 9.83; 9.08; 9.47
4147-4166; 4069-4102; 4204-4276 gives 1.2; 10.9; 9.14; 10.1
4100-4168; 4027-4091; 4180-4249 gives -3.7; 10.1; 9.07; 9.6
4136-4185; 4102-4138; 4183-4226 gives 2.3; 10.6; 9.15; 9.89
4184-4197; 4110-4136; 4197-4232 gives 0.7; 10.5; 9.16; 9.51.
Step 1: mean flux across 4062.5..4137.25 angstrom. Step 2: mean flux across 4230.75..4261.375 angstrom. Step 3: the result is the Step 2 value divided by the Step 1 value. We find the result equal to 0.85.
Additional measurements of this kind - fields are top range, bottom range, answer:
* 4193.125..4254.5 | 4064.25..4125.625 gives 0.84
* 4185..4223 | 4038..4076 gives 0.92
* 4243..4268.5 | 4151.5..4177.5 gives 0.98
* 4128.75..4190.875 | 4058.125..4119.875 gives 0.89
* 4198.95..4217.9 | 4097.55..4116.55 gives 0.84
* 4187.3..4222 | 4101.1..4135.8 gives 0.86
